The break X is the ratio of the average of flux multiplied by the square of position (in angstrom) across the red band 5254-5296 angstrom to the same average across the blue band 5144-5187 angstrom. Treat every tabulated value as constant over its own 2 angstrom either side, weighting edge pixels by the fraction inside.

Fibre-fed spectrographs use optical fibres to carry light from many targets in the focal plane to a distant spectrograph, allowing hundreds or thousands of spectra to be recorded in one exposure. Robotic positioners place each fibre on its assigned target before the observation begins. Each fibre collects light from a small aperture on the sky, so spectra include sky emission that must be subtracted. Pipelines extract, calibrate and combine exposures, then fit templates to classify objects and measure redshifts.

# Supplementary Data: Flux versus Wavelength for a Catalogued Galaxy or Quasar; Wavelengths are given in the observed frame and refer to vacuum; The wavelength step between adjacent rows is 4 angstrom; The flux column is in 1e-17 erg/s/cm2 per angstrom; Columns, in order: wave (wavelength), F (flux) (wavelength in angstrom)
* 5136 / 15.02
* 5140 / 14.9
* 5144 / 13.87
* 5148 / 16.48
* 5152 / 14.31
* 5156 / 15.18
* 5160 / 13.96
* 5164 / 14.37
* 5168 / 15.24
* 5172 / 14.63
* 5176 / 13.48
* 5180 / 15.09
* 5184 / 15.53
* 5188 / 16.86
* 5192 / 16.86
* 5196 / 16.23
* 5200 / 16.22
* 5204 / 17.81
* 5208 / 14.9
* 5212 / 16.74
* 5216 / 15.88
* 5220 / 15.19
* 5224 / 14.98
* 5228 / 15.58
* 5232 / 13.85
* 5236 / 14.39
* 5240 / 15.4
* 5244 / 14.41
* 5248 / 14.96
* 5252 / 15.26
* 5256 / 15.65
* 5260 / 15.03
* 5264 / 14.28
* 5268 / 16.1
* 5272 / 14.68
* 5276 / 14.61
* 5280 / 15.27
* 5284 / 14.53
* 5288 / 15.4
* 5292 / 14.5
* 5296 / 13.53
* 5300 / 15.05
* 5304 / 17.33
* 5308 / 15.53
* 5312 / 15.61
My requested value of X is 1.05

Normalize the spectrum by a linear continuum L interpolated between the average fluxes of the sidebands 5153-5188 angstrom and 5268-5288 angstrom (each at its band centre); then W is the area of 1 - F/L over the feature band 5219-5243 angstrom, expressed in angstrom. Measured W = 0.0 angstrom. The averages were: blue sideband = 14.8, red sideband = 15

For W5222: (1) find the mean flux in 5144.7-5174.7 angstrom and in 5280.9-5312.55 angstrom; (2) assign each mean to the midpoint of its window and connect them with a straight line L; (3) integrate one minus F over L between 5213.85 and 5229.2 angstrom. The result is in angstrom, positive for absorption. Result -0.45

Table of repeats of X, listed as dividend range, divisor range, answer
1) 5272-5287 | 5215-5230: 0.99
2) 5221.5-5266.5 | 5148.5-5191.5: 1.02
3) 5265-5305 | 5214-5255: 1.02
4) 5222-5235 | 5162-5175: 1.03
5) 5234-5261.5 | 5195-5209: 0.93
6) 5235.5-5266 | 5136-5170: 1.05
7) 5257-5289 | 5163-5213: 0.99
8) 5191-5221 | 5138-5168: 1.12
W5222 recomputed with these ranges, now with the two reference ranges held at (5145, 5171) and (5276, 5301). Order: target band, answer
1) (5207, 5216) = -0.7 angstrom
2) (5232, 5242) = 0.1 angstrom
